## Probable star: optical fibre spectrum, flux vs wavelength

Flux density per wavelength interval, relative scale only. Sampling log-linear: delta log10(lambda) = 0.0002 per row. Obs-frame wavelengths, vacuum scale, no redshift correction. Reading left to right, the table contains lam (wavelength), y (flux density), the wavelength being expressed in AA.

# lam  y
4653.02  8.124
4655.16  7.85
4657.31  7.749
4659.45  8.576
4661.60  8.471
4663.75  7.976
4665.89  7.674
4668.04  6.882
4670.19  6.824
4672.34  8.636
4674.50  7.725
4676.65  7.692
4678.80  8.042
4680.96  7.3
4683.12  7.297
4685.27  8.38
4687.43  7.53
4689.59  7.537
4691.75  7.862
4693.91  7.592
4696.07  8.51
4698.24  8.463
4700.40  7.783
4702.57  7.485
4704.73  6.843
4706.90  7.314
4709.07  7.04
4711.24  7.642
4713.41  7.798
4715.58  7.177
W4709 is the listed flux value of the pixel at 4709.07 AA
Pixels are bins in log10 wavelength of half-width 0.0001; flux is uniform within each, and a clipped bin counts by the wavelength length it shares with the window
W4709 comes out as 7.04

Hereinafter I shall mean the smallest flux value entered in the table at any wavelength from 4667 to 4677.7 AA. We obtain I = 6.824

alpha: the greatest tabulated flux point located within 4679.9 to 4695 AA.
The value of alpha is 8.38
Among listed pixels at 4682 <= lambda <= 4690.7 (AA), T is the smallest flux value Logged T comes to 7.297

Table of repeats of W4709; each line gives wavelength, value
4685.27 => 8.38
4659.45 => 8.576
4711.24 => 7.642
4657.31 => 7.749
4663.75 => 7.976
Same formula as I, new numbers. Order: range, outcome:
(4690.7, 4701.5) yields 7.592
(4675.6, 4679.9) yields 7.692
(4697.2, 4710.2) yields 6.843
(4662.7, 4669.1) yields 6.882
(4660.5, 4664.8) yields 7.976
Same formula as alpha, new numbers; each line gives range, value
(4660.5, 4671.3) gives 8.471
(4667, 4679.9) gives 8.636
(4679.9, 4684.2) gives 7.3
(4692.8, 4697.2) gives 8.51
